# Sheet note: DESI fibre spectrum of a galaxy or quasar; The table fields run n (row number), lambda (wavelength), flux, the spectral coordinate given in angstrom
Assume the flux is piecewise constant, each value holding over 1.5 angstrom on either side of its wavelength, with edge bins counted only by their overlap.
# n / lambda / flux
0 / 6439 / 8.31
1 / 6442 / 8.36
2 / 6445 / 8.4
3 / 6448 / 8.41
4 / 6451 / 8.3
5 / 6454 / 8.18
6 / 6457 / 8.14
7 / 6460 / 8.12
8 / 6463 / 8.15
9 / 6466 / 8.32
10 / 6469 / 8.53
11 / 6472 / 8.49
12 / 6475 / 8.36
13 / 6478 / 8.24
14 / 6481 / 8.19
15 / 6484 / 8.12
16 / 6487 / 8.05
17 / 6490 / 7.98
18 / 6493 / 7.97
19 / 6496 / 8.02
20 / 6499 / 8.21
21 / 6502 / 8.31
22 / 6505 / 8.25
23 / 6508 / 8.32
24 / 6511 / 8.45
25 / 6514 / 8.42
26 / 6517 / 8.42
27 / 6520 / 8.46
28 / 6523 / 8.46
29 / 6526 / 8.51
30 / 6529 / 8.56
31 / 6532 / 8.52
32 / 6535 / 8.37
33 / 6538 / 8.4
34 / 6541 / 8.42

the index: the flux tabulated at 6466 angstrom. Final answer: 8.32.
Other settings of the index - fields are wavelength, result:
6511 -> 8.45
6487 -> 8.05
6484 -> 8.12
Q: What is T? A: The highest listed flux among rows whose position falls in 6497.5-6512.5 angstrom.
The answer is 8.45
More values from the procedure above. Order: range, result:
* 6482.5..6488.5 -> 8.12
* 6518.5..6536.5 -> 8.56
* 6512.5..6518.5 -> 8.42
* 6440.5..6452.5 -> 8.41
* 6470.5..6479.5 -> 8.49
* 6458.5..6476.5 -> 8.53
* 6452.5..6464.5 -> 8.18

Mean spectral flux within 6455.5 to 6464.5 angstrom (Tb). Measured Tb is 8.14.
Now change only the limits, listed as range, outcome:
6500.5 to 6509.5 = 8.29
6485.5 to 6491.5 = 8.02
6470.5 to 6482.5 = 8.32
